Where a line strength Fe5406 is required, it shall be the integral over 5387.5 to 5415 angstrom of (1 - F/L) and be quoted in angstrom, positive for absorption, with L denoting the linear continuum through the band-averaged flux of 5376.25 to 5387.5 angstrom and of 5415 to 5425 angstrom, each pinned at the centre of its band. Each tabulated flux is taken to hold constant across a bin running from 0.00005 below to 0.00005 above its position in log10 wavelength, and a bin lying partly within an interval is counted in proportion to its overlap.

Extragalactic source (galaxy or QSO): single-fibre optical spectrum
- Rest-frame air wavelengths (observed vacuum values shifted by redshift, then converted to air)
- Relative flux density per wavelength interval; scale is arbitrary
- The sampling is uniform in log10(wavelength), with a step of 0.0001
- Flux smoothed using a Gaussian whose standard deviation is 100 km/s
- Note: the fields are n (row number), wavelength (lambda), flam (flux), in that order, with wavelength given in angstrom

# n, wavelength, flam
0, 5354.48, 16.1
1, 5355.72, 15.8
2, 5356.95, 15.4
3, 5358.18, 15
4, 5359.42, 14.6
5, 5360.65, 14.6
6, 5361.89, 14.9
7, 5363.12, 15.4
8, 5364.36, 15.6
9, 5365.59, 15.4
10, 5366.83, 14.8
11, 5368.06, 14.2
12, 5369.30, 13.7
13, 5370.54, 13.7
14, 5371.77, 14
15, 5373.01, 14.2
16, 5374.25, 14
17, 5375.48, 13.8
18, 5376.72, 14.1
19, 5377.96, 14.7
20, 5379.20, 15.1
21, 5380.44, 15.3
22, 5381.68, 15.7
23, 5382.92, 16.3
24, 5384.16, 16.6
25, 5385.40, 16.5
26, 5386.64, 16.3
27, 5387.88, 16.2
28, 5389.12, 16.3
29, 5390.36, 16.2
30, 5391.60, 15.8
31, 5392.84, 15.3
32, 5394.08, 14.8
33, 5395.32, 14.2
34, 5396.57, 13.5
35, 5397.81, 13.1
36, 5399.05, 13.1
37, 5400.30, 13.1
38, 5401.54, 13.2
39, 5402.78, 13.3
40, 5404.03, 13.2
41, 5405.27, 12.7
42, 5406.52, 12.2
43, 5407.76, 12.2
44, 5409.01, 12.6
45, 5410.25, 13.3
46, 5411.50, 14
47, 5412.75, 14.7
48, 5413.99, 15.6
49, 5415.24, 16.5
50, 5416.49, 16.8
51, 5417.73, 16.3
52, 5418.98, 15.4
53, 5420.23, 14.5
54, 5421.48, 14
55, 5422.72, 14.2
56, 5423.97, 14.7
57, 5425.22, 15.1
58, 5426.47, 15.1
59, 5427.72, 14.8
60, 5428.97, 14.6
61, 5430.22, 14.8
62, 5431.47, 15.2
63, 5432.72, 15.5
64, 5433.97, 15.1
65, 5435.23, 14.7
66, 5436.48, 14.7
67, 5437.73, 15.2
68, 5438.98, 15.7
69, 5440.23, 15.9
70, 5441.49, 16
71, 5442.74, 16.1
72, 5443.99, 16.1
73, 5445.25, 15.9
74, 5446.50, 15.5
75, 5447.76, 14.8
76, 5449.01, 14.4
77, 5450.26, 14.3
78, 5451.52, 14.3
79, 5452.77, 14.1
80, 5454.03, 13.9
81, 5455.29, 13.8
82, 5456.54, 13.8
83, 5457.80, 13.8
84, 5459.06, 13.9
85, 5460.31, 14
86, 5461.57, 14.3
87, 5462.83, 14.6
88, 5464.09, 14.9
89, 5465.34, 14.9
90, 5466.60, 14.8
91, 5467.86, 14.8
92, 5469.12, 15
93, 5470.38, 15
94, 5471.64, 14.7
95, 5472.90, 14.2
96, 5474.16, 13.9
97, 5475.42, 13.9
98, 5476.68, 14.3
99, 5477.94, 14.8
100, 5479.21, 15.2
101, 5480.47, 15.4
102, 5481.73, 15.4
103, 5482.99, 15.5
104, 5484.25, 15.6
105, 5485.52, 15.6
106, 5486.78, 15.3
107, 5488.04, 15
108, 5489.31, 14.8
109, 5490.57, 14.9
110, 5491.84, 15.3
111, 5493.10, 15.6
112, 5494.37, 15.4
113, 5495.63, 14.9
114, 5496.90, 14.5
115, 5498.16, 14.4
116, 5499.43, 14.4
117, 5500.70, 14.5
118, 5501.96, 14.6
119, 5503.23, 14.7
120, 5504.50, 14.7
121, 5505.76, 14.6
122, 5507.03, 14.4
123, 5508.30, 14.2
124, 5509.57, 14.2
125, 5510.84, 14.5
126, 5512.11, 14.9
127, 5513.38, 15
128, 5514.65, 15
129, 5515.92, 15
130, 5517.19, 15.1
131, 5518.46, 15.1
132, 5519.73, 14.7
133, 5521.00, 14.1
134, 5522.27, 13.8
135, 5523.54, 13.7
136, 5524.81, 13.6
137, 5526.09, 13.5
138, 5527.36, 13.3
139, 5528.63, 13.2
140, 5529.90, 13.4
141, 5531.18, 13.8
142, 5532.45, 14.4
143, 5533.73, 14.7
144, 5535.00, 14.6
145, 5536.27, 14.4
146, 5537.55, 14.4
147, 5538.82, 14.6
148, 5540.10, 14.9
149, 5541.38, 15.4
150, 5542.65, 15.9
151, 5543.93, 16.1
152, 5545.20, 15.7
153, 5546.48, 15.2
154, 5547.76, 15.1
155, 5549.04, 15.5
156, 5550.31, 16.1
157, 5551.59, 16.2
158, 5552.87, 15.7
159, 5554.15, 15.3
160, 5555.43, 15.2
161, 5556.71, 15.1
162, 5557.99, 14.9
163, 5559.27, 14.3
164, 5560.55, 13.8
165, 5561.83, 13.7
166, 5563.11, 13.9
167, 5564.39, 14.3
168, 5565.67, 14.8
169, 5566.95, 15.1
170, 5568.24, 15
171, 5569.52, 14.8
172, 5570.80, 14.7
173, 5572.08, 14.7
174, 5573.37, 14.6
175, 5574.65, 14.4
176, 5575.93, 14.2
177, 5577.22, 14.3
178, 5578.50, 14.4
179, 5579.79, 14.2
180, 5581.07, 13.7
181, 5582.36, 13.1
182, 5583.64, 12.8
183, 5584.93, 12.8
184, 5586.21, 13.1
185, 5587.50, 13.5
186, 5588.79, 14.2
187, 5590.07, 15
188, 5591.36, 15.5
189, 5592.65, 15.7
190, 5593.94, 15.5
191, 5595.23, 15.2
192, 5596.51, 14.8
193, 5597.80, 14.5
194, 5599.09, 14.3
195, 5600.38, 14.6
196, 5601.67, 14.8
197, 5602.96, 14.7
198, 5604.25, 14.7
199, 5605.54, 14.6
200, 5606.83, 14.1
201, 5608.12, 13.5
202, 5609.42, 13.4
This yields 2.51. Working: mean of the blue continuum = 15.6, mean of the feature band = 14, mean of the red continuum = 15.3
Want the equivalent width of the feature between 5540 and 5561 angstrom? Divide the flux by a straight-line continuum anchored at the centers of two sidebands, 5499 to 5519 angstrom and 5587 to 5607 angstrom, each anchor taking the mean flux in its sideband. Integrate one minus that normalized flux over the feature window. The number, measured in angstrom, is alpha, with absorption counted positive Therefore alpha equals -0.89 angstrom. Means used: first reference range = 14.7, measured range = 15.3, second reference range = 14.8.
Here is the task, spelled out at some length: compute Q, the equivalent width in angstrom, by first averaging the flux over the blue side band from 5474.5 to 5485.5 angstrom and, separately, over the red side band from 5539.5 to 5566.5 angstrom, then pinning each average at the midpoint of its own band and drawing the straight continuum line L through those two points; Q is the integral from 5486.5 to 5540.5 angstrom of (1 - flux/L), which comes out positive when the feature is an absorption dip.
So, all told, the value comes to 2.0 angstrom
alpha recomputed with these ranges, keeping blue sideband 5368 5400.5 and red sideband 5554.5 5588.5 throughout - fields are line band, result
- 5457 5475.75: 0.1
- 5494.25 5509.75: -0.1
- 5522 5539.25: 0.5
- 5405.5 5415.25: 0.7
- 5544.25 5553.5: -0.9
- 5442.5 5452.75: -0.3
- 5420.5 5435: -0.1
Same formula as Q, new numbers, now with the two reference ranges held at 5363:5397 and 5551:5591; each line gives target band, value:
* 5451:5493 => 0.18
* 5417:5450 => -0.64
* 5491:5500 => -0.17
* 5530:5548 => -0.49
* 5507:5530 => 0.49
